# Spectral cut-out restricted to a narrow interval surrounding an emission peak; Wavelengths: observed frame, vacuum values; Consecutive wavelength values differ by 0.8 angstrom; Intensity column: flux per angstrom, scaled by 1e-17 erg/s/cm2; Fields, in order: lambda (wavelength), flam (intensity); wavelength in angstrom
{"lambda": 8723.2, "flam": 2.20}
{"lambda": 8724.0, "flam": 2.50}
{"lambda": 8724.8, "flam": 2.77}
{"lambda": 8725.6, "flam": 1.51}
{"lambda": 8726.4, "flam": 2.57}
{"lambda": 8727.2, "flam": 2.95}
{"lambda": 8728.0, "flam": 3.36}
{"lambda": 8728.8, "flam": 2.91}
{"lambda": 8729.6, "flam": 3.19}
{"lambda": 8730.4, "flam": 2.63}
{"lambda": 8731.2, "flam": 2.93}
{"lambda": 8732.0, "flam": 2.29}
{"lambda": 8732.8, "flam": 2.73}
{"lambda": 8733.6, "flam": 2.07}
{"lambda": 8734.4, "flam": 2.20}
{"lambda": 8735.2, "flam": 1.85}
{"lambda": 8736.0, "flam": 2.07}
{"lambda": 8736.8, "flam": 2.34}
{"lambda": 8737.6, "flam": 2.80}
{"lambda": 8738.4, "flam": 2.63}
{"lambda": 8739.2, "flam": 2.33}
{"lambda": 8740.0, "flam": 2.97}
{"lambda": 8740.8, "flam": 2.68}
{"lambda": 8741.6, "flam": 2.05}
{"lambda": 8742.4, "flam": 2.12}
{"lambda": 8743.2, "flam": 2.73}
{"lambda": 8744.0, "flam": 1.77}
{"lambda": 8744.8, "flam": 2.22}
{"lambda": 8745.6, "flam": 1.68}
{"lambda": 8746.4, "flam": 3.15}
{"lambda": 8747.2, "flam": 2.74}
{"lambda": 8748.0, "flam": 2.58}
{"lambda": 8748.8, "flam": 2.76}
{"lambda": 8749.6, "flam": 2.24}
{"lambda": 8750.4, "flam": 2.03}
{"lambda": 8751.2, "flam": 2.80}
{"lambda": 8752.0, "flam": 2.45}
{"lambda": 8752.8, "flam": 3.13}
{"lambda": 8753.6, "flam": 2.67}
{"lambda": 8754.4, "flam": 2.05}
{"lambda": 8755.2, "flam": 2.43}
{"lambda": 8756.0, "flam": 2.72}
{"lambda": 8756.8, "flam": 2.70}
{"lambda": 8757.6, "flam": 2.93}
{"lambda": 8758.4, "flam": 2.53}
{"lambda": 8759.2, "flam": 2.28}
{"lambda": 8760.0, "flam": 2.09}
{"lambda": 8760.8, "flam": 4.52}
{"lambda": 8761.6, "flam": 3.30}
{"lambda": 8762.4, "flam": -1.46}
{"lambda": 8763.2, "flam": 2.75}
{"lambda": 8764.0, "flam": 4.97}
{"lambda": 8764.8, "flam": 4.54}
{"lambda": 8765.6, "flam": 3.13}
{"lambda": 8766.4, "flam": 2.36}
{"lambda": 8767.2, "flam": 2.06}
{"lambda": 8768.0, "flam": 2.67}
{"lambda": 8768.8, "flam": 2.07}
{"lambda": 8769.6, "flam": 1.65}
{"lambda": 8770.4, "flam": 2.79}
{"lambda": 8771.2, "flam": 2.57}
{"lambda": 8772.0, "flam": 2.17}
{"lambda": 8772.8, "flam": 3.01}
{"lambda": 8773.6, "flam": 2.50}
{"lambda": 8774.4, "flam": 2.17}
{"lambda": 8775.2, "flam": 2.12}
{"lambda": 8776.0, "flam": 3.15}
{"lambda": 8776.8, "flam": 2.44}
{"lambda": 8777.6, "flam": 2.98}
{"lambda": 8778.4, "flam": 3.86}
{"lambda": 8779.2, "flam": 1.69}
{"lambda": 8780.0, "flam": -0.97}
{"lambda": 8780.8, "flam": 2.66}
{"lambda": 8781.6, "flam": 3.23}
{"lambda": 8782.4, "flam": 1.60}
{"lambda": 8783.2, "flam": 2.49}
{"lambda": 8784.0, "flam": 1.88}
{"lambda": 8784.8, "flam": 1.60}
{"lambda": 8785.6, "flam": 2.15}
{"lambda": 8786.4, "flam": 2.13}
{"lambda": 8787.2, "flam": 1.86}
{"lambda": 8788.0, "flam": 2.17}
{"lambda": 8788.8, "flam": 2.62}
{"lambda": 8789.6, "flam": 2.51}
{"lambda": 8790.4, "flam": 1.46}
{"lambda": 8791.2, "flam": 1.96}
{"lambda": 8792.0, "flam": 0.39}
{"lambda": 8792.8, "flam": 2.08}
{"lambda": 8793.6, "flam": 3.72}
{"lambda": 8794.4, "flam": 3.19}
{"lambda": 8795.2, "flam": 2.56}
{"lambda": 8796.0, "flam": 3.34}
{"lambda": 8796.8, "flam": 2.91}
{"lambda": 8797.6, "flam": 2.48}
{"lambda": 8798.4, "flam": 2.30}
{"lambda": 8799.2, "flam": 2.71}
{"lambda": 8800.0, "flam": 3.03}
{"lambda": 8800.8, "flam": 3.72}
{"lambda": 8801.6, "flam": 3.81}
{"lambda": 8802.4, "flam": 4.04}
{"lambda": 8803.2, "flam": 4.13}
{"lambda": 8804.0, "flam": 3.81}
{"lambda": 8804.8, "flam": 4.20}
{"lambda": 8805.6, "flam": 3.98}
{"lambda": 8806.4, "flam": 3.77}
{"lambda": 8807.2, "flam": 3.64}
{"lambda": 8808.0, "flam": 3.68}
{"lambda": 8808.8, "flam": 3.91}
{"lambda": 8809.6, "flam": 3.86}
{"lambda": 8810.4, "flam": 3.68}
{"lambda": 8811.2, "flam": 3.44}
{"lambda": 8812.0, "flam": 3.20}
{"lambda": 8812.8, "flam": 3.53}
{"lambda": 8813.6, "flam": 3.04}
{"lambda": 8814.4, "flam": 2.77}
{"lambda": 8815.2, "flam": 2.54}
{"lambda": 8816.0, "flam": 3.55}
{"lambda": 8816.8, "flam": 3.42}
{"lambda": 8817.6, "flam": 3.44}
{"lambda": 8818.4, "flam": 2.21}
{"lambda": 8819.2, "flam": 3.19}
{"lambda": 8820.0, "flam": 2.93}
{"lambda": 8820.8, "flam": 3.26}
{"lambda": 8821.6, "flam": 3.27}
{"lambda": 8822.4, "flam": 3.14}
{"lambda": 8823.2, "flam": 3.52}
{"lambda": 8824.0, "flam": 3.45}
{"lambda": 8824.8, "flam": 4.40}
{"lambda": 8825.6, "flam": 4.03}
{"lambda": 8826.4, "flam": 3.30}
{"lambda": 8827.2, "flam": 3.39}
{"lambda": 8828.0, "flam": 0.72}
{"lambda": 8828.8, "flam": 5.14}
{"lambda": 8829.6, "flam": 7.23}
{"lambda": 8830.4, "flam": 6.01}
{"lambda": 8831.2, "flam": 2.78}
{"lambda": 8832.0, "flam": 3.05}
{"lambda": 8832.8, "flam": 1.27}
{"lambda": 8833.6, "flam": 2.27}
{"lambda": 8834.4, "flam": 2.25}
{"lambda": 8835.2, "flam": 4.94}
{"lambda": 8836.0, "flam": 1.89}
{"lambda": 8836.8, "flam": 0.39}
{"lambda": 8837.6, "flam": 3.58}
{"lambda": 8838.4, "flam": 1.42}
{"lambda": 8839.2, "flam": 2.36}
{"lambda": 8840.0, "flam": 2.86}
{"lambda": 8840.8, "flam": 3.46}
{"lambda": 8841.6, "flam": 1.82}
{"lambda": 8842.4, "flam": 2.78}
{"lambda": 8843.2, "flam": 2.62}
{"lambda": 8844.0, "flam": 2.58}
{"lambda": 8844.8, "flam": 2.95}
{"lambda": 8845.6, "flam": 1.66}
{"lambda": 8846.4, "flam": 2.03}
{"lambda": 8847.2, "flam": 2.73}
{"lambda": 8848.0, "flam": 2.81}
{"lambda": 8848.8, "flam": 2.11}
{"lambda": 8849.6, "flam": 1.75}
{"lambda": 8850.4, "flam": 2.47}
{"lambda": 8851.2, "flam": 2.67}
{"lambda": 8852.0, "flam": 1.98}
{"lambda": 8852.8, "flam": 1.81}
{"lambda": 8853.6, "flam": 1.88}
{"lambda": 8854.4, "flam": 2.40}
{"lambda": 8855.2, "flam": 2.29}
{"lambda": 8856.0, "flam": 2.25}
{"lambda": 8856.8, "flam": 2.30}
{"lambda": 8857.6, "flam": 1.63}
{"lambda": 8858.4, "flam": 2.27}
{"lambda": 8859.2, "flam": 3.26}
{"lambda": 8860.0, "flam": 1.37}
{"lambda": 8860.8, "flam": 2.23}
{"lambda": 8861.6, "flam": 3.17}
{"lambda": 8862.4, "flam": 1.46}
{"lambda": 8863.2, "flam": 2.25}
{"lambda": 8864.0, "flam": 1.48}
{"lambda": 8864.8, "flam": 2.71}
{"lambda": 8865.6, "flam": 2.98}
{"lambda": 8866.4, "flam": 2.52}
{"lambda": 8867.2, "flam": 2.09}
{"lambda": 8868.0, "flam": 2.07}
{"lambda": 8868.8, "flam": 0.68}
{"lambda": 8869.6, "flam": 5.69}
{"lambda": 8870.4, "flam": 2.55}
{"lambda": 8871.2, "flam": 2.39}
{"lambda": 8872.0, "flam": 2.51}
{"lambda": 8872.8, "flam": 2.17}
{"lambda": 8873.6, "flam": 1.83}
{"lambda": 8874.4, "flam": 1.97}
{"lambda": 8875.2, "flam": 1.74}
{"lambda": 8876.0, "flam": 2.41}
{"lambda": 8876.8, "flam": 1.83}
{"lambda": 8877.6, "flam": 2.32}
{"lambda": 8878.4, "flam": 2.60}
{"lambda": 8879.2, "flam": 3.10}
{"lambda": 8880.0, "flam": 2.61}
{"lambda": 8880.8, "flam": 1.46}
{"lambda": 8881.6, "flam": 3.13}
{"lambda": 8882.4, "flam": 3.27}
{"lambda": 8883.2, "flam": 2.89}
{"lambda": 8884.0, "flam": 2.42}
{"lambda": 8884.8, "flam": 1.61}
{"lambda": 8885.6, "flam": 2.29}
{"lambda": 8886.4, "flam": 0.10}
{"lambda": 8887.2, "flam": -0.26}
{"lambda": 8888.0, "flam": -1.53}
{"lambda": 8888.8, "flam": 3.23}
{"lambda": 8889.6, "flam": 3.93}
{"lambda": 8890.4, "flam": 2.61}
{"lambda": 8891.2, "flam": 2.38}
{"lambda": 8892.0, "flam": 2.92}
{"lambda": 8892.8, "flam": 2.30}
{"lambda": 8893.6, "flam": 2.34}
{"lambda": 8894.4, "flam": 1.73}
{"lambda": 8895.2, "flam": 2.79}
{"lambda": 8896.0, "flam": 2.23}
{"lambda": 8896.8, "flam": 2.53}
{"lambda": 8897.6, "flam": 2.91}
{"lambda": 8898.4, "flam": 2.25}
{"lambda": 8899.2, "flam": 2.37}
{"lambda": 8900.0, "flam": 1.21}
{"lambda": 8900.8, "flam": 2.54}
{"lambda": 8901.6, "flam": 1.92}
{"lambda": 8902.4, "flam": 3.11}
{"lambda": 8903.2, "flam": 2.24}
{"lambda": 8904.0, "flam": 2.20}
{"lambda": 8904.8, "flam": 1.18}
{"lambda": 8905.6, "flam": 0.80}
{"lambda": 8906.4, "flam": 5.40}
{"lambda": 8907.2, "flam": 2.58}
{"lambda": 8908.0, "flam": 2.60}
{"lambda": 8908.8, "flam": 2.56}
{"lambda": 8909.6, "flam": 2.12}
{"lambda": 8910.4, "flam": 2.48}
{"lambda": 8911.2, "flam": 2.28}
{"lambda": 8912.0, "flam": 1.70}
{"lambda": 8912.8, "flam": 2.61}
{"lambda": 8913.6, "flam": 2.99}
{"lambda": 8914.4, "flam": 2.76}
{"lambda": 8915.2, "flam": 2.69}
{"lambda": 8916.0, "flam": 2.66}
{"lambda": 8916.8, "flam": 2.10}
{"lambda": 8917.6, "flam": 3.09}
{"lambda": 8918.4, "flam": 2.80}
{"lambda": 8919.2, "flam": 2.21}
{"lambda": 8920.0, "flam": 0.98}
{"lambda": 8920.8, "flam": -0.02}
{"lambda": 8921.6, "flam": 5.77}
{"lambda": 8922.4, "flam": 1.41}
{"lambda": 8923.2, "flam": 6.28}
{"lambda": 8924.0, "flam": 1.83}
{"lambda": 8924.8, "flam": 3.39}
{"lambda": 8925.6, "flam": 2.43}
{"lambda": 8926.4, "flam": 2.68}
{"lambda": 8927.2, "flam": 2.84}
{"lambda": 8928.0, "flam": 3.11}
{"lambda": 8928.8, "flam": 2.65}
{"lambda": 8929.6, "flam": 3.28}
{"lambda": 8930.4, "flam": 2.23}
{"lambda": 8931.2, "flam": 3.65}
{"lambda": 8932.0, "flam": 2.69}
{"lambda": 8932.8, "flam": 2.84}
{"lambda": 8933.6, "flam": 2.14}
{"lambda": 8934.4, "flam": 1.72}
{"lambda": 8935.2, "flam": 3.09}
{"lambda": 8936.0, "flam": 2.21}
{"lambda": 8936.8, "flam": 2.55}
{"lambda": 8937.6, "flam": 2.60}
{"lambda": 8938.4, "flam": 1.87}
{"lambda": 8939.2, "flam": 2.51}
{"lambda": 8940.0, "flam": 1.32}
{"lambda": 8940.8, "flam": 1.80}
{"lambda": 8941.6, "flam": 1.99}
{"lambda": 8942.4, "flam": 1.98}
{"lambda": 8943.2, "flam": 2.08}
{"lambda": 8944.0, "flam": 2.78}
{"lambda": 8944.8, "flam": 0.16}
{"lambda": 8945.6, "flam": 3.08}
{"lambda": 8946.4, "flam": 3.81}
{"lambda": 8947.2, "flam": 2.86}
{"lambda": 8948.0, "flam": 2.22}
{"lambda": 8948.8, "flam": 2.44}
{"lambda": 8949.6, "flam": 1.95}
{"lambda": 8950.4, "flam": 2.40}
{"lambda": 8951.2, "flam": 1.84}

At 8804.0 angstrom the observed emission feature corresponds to [S II]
